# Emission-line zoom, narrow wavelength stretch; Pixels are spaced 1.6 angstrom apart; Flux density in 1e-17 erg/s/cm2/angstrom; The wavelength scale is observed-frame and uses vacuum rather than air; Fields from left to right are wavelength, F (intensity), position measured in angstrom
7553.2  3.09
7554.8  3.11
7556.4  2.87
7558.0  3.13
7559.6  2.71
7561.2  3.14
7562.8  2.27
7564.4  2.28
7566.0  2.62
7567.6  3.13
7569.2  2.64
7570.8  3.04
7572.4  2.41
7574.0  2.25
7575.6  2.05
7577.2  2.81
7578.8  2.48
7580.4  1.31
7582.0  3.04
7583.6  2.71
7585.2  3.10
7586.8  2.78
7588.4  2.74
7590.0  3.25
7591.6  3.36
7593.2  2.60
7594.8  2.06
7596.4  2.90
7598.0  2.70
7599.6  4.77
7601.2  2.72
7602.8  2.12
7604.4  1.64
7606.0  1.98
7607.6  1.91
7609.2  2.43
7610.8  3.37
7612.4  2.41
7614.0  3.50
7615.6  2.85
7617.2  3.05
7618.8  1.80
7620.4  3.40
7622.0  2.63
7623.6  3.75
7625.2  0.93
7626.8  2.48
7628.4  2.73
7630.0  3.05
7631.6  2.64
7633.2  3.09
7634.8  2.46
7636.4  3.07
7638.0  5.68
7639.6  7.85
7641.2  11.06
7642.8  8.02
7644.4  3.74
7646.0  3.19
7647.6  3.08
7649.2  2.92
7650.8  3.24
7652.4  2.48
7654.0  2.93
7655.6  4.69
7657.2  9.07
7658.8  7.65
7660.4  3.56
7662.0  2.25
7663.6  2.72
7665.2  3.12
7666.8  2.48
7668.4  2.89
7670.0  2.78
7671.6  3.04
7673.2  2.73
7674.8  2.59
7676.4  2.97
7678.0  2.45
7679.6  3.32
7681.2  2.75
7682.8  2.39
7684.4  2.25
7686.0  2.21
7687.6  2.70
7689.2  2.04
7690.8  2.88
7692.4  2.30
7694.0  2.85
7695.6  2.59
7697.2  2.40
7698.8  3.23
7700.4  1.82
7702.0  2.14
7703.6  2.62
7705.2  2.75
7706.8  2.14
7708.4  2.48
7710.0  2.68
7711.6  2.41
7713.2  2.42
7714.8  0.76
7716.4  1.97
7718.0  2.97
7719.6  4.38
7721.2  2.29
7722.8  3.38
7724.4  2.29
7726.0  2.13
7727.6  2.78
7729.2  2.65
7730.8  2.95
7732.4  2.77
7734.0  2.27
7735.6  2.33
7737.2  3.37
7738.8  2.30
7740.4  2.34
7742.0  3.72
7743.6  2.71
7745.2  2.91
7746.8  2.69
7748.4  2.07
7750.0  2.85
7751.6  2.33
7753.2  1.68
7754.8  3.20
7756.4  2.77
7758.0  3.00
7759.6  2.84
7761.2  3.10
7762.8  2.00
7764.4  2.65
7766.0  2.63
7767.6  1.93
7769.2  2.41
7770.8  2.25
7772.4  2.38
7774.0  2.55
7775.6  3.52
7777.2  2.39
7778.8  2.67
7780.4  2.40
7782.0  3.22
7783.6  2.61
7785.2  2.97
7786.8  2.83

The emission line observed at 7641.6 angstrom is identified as [S II]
